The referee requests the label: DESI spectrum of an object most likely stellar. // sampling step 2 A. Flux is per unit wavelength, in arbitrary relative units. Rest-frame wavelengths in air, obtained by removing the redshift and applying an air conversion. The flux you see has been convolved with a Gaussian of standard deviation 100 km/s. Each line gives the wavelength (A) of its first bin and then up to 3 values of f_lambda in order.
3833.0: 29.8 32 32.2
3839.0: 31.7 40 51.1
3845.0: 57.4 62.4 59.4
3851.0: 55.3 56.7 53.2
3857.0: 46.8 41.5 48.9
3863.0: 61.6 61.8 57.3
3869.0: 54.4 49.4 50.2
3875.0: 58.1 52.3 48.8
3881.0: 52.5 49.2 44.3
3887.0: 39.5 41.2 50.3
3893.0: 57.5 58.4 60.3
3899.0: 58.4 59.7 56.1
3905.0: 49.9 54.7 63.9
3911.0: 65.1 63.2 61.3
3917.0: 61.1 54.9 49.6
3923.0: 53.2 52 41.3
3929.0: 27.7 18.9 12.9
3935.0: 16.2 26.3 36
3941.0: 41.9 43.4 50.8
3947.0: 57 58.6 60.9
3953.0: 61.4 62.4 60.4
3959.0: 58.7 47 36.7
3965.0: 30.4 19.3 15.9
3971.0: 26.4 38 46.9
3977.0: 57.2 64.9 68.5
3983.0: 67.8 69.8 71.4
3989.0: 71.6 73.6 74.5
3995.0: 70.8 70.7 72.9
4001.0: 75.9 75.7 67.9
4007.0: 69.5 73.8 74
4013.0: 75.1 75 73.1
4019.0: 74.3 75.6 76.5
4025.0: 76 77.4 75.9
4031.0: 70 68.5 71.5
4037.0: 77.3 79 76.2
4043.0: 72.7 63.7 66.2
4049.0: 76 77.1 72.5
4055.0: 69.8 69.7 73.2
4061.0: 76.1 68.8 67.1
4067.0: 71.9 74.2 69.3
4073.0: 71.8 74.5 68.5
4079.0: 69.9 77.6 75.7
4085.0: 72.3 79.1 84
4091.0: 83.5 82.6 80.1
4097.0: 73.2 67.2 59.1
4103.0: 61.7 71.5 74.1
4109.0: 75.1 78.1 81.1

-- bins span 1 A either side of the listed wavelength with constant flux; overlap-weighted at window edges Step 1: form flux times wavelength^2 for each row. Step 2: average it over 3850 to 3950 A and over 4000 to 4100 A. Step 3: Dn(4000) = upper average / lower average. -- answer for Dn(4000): 1.60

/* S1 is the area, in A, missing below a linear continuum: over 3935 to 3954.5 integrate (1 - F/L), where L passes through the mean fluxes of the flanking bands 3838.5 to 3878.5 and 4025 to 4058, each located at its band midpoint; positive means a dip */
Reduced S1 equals 4.7 A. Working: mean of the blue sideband 52.7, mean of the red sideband 72.8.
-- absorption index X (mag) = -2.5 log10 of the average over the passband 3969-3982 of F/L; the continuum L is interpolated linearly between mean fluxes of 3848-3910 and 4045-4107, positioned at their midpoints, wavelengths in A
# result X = 0.30 mag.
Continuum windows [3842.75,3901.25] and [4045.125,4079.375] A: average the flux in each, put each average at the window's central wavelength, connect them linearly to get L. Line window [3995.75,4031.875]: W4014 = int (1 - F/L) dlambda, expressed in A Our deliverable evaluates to -3.8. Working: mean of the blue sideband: 53.2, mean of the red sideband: 71.4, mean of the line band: 73.8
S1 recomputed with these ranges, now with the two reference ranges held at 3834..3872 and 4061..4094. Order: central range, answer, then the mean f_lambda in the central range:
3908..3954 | 9.1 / 46.9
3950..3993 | 6.7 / 53.3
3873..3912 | 0.6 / 53.6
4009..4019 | -1.0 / 74.2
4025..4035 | -0.5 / 73.1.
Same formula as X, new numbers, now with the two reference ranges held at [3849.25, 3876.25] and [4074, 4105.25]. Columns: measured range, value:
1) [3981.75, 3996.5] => -0.10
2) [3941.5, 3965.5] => 0.17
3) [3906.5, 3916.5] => -0.07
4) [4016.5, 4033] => -0.10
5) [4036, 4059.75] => -0.04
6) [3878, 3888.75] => 0.19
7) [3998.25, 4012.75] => -0.10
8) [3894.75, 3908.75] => 0.00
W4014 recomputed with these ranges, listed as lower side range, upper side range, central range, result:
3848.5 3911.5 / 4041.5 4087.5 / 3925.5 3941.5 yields 8.4 A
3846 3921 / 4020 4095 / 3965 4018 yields 3.5 A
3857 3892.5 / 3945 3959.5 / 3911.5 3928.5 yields 0.5 A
